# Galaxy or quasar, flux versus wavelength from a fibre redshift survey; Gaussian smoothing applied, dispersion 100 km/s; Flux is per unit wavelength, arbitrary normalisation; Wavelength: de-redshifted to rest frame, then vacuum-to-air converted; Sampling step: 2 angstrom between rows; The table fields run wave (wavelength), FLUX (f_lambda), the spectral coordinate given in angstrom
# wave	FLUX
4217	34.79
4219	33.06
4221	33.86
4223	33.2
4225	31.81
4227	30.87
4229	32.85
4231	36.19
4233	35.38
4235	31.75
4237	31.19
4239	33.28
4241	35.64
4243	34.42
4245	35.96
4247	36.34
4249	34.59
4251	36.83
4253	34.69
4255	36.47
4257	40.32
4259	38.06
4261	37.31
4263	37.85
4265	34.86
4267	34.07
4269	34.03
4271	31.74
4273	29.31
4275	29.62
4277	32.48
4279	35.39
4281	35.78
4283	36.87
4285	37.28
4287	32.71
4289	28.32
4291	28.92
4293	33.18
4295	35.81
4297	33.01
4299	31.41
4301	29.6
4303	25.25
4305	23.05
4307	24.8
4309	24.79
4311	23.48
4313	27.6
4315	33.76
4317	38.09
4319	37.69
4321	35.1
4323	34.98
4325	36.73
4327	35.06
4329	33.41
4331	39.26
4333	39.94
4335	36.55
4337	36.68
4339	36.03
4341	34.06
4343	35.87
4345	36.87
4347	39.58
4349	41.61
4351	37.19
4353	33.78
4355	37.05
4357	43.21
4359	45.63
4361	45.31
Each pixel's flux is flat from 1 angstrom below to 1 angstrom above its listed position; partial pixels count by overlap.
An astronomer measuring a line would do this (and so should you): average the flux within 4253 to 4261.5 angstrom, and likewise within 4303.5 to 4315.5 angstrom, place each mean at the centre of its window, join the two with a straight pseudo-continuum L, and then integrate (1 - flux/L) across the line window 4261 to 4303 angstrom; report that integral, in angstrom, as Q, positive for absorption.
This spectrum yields -1.4 angstrom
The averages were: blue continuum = 37.7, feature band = 33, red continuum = 25.9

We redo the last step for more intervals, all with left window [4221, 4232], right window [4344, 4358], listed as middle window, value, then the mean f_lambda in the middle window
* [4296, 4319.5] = 4.8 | 29.2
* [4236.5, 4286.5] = -0.6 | 35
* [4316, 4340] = 0.5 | 36.6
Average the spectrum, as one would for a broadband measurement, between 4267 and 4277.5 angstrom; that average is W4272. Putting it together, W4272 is 31.6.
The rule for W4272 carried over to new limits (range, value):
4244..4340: 33.6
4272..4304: 32.2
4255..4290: 34.5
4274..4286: 34.6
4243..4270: 36.2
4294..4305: 30.3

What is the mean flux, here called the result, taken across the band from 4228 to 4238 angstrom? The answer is 33.5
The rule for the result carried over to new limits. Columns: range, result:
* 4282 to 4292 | 32.8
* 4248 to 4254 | 35.4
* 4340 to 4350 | 37.6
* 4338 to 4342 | 35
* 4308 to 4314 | 25.3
